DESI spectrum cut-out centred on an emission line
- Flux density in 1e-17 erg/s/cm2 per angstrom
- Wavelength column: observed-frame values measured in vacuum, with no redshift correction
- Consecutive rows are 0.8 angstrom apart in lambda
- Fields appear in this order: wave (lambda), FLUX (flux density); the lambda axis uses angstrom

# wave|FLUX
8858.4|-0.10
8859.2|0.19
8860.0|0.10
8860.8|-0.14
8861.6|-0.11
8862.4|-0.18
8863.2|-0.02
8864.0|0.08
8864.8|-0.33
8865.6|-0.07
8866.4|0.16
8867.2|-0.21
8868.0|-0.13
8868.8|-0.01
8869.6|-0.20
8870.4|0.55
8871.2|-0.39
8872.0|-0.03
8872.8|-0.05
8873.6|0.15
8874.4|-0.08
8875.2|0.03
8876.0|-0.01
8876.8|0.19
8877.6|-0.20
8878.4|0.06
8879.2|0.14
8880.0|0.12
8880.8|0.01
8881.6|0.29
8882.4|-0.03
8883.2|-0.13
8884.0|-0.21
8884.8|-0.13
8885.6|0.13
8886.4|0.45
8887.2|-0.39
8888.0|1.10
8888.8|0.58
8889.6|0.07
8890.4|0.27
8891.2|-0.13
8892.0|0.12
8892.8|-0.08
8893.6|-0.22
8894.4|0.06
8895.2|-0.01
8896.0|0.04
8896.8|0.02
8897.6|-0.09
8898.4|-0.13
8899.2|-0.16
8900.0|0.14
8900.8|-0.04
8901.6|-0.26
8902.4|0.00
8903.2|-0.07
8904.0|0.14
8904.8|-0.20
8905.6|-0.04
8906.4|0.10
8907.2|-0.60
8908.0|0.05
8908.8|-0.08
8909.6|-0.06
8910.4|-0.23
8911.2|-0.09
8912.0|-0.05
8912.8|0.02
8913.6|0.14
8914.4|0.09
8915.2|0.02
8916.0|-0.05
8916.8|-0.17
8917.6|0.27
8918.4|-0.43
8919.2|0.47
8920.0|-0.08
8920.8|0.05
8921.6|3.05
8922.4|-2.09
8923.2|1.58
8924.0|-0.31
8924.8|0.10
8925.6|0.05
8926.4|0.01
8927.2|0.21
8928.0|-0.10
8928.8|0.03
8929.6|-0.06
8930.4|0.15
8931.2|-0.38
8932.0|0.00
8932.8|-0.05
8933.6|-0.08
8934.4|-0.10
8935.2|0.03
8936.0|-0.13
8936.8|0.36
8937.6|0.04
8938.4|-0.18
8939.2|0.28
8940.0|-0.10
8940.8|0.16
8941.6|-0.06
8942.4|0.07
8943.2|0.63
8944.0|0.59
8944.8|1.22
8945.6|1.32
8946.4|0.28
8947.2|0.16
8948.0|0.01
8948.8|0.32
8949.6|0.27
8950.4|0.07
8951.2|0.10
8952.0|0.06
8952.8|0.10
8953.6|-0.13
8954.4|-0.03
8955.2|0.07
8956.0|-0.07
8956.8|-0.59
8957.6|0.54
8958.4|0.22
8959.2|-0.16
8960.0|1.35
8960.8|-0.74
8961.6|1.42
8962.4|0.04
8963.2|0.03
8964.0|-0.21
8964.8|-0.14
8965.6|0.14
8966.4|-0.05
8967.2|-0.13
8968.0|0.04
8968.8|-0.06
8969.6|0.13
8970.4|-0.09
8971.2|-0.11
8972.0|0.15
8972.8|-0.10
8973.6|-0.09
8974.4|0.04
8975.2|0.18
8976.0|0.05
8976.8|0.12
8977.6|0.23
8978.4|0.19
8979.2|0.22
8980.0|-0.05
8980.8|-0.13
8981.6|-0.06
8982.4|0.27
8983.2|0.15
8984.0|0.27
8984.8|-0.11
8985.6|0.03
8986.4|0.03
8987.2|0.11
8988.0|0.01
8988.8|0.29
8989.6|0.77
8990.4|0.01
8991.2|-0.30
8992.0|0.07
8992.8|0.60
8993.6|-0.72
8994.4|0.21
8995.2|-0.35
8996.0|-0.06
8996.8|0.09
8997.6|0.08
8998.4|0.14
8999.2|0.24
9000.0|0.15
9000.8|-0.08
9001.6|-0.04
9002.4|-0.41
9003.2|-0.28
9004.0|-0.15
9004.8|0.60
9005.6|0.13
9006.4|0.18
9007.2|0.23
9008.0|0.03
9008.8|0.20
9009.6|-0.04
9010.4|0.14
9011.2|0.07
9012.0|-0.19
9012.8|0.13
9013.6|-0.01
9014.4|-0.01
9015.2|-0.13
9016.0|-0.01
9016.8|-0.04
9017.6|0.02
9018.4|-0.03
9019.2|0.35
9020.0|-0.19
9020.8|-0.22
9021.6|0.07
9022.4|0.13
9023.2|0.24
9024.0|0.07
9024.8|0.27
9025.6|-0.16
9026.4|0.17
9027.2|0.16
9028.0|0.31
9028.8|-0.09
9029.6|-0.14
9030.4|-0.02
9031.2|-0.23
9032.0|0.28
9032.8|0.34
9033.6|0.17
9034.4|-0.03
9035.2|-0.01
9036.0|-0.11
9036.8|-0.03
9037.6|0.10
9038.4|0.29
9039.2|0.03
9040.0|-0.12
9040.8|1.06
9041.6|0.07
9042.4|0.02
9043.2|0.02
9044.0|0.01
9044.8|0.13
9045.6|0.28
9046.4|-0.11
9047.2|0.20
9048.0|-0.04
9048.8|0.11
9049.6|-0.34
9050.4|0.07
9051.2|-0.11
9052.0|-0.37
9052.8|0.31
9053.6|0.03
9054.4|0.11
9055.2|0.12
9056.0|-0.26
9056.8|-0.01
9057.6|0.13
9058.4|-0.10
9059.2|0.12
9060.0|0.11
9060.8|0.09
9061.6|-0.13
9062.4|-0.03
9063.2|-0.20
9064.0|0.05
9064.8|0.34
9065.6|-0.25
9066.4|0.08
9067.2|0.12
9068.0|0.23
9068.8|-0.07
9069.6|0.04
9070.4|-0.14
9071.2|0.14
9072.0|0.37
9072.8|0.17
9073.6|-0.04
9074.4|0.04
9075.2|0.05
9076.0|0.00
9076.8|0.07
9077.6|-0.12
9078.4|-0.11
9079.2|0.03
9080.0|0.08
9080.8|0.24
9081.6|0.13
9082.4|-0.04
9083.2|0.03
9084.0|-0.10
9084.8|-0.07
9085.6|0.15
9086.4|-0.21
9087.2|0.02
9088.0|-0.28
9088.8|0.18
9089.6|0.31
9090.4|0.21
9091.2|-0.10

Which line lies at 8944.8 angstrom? H-beta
